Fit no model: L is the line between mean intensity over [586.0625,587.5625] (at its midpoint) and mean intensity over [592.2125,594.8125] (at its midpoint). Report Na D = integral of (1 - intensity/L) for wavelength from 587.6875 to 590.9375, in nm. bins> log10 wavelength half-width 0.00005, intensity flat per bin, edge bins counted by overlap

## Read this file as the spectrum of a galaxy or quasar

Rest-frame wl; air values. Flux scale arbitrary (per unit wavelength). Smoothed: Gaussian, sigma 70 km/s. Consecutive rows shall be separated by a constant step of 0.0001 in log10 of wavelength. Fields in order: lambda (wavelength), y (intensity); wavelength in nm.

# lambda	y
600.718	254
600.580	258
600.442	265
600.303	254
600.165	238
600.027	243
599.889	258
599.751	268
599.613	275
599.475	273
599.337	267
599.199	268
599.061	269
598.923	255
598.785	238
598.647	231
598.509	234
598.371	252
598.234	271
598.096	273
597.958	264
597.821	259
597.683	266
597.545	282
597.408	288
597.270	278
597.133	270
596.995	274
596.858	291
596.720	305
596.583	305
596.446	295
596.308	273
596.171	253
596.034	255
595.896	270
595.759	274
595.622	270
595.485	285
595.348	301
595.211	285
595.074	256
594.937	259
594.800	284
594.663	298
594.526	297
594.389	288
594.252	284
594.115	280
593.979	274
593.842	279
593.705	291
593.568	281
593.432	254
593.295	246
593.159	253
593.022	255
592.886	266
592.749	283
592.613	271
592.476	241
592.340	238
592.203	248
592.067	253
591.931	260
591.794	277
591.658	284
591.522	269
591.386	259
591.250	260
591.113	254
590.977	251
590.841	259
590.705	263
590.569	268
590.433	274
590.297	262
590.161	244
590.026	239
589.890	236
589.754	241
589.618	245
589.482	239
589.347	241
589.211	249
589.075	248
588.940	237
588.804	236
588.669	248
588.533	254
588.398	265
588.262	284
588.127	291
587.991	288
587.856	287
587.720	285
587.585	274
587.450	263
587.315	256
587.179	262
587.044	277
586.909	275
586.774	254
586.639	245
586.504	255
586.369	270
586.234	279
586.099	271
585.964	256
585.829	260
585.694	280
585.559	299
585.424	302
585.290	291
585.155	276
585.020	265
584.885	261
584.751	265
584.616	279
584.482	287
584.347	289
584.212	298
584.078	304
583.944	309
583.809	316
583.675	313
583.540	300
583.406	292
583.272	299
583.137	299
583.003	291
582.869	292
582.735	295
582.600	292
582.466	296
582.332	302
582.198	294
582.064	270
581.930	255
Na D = 0.12 nm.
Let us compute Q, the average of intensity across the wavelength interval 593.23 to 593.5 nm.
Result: 250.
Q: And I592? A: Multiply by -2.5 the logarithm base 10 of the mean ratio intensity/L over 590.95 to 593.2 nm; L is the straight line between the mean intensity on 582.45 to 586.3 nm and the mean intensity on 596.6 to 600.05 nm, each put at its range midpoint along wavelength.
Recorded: 0.065 mag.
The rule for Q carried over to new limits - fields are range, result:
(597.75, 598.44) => 264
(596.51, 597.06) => 294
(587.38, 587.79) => 274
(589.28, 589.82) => 242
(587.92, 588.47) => 282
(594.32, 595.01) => 285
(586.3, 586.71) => 257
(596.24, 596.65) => 291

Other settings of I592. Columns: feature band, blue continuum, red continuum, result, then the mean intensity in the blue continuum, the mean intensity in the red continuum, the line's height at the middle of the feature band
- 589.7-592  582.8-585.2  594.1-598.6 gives 0.10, 291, 276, 283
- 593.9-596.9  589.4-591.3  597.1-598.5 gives -0.07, 252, 269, 264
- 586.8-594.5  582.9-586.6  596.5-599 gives 0.06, 285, 269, 278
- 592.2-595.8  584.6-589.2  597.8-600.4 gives -0.04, 268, 257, 262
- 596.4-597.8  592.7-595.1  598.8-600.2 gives -0.07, 274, 261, 267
